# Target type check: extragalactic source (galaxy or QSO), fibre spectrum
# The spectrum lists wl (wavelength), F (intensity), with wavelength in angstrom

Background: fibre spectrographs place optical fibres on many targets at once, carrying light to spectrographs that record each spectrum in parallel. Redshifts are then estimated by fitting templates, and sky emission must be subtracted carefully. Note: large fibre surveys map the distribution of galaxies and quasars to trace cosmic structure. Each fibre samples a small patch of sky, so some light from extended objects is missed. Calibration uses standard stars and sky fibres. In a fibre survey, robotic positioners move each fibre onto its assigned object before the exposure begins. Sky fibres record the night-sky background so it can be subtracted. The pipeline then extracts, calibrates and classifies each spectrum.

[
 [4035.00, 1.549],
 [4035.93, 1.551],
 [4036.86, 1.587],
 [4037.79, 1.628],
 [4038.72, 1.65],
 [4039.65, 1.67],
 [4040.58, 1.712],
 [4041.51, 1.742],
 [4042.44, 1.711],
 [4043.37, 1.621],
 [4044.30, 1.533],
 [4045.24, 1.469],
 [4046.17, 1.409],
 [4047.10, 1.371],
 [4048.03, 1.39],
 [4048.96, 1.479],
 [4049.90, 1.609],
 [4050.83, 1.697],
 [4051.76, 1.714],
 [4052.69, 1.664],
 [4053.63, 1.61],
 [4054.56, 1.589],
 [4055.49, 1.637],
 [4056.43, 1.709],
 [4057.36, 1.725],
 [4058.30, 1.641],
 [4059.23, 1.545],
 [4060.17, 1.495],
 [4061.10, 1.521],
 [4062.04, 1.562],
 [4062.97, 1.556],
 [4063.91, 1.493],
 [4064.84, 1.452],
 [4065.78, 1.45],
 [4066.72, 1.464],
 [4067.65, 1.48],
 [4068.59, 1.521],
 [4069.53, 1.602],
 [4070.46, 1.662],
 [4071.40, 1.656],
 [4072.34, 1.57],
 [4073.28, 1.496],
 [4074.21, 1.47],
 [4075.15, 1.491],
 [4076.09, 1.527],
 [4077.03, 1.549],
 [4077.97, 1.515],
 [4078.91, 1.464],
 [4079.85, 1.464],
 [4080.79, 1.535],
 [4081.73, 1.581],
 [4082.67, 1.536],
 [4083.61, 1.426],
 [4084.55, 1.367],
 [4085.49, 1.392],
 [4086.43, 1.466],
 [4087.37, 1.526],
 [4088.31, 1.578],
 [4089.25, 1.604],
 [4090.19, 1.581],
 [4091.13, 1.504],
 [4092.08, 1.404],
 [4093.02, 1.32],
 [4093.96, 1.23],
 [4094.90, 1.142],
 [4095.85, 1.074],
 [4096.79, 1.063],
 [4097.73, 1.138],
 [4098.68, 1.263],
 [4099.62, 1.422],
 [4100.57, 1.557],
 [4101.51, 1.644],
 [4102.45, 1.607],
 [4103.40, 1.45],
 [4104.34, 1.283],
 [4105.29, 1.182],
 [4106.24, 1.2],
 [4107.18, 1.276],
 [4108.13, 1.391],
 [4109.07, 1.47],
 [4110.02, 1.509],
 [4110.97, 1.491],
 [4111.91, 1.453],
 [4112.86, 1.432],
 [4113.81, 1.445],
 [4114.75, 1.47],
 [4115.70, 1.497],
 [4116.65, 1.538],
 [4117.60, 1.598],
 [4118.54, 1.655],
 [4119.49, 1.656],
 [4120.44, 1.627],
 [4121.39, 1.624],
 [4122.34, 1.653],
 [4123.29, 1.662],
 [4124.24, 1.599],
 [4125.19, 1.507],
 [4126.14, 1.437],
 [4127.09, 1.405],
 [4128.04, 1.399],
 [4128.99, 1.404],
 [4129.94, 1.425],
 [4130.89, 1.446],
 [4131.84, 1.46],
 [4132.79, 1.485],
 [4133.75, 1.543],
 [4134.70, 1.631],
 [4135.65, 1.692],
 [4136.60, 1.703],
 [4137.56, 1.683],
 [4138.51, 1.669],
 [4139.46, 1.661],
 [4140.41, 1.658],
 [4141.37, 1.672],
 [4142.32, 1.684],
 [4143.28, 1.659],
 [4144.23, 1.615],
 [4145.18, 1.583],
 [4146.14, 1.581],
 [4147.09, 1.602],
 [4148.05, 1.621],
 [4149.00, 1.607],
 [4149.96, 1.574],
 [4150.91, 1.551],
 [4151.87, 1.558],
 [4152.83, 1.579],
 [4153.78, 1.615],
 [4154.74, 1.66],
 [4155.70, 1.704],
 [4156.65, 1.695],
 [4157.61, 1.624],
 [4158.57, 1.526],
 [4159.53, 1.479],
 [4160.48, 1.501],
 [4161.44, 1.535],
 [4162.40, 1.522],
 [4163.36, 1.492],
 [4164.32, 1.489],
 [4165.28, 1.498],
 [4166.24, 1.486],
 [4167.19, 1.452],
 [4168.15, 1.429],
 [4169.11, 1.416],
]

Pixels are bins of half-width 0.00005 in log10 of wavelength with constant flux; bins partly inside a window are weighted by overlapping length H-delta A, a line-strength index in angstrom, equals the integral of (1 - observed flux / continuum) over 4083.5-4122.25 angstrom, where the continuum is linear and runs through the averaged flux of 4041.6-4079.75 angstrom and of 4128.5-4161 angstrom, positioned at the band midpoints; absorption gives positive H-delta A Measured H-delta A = 3.5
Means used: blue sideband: 1.55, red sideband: 1.59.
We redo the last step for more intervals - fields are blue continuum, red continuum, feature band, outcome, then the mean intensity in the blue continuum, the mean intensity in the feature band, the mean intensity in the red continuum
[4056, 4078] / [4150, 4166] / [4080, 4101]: 2.11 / 1.55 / 1.4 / 1.56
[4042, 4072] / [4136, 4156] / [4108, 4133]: 1.55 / 1.56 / 1.51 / 1.63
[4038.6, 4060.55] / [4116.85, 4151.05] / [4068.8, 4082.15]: 0.45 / 1.6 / 1.54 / 1.58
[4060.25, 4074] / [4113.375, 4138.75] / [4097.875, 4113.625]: 1.39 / 1.53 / 1.41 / 1.55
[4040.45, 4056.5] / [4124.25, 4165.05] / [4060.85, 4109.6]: 4.17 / 1.59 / 1.45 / 1.57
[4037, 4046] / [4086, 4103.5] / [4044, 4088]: -0.38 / 1.63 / 1.53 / 1.4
